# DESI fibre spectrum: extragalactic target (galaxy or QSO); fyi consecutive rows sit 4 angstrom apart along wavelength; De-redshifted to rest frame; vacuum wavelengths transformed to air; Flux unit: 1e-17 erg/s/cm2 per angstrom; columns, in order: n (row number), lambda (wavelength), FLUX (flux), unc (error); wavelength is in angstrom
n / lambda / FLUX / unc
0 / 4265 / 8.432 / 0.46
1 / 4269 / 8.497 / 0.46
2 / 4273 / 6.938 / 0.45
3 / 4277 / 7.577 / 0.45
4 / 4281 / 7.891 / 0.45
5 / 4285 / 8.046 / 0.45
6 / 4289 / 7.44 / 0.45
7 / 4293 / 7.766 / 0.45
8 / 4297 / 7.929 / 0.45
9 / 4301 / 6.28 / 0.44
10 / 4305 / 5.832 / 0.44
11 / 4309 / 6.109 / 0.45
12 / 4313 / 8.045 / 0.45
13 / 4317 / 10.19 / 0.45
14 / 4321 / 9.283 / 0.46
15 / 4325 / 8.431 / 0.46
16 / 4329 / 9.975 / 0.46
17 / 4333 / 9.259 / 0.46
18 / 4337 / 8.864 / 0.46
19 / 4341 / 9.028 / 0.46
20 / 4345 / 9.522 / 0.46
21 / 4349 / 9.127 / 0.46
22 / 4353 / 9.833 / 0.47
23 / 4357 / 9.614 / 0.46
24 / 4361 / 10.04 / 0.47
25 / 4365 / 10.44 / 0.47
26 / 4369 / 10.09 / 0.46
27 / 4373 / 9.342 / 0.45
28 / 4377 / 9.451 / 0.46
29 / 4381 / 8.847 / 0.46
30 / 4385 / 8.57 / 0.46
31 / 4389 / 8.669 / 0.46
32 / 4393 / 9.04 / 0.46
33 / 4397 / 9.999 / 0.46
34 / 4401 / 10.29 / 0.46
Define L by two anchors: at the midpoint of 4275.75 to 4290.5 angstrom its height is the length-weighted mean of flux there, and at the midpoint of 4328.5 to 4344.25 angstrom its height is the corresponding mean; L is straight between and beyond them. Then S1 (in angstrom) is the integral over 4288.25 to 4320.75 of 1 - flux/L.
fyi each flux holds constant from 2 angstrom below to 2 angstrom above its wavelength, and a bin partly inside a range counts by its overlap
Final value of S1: 3.2 angstrom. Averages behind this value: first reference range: 7.76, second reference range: 9.23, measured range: 7.55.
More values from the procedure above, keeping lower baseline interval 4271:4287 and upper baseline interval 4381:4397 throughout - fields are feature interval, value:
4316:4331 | -2.4 angstrom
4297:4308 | 2.1 angstrom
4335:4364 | -3.5 angstrom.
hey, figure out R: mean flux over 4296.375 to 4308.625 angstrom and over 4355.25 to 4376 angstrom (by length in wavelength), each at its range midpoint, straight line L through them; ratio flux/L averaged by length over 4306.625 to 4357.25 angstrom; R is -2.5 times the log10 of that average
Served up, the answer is -0.12 mag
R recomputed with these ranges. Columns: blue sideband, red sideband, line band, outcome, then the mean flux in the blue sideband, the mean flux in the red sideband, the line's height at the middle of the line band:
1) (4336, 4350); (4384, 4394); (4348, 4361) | -0.07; 9.16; 8.75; 9.05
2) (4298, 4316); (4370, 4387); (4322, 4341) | -0.20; 6.84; 9.11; 7.62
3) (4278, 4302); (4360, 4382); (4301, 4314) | 0.24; 7.61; 9.73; 8.07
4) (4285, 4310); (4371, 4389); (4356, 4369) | -0.17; 7.02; 9.01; 8.59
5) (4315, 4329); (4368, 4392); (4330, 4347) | 0.01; 9.4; 9.12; 9.32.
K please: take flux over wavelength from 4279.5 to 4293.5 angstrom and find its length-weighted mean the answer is 7.78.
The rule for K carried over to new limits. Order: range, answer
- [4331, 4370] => 9.57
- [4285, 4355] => 8.4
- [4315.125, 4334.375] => 9.43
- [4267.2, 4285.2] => 7.76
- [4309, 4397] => 9.26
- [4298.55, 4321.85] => 7.55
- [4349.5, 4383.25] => 9.67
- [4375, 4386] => 8.99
